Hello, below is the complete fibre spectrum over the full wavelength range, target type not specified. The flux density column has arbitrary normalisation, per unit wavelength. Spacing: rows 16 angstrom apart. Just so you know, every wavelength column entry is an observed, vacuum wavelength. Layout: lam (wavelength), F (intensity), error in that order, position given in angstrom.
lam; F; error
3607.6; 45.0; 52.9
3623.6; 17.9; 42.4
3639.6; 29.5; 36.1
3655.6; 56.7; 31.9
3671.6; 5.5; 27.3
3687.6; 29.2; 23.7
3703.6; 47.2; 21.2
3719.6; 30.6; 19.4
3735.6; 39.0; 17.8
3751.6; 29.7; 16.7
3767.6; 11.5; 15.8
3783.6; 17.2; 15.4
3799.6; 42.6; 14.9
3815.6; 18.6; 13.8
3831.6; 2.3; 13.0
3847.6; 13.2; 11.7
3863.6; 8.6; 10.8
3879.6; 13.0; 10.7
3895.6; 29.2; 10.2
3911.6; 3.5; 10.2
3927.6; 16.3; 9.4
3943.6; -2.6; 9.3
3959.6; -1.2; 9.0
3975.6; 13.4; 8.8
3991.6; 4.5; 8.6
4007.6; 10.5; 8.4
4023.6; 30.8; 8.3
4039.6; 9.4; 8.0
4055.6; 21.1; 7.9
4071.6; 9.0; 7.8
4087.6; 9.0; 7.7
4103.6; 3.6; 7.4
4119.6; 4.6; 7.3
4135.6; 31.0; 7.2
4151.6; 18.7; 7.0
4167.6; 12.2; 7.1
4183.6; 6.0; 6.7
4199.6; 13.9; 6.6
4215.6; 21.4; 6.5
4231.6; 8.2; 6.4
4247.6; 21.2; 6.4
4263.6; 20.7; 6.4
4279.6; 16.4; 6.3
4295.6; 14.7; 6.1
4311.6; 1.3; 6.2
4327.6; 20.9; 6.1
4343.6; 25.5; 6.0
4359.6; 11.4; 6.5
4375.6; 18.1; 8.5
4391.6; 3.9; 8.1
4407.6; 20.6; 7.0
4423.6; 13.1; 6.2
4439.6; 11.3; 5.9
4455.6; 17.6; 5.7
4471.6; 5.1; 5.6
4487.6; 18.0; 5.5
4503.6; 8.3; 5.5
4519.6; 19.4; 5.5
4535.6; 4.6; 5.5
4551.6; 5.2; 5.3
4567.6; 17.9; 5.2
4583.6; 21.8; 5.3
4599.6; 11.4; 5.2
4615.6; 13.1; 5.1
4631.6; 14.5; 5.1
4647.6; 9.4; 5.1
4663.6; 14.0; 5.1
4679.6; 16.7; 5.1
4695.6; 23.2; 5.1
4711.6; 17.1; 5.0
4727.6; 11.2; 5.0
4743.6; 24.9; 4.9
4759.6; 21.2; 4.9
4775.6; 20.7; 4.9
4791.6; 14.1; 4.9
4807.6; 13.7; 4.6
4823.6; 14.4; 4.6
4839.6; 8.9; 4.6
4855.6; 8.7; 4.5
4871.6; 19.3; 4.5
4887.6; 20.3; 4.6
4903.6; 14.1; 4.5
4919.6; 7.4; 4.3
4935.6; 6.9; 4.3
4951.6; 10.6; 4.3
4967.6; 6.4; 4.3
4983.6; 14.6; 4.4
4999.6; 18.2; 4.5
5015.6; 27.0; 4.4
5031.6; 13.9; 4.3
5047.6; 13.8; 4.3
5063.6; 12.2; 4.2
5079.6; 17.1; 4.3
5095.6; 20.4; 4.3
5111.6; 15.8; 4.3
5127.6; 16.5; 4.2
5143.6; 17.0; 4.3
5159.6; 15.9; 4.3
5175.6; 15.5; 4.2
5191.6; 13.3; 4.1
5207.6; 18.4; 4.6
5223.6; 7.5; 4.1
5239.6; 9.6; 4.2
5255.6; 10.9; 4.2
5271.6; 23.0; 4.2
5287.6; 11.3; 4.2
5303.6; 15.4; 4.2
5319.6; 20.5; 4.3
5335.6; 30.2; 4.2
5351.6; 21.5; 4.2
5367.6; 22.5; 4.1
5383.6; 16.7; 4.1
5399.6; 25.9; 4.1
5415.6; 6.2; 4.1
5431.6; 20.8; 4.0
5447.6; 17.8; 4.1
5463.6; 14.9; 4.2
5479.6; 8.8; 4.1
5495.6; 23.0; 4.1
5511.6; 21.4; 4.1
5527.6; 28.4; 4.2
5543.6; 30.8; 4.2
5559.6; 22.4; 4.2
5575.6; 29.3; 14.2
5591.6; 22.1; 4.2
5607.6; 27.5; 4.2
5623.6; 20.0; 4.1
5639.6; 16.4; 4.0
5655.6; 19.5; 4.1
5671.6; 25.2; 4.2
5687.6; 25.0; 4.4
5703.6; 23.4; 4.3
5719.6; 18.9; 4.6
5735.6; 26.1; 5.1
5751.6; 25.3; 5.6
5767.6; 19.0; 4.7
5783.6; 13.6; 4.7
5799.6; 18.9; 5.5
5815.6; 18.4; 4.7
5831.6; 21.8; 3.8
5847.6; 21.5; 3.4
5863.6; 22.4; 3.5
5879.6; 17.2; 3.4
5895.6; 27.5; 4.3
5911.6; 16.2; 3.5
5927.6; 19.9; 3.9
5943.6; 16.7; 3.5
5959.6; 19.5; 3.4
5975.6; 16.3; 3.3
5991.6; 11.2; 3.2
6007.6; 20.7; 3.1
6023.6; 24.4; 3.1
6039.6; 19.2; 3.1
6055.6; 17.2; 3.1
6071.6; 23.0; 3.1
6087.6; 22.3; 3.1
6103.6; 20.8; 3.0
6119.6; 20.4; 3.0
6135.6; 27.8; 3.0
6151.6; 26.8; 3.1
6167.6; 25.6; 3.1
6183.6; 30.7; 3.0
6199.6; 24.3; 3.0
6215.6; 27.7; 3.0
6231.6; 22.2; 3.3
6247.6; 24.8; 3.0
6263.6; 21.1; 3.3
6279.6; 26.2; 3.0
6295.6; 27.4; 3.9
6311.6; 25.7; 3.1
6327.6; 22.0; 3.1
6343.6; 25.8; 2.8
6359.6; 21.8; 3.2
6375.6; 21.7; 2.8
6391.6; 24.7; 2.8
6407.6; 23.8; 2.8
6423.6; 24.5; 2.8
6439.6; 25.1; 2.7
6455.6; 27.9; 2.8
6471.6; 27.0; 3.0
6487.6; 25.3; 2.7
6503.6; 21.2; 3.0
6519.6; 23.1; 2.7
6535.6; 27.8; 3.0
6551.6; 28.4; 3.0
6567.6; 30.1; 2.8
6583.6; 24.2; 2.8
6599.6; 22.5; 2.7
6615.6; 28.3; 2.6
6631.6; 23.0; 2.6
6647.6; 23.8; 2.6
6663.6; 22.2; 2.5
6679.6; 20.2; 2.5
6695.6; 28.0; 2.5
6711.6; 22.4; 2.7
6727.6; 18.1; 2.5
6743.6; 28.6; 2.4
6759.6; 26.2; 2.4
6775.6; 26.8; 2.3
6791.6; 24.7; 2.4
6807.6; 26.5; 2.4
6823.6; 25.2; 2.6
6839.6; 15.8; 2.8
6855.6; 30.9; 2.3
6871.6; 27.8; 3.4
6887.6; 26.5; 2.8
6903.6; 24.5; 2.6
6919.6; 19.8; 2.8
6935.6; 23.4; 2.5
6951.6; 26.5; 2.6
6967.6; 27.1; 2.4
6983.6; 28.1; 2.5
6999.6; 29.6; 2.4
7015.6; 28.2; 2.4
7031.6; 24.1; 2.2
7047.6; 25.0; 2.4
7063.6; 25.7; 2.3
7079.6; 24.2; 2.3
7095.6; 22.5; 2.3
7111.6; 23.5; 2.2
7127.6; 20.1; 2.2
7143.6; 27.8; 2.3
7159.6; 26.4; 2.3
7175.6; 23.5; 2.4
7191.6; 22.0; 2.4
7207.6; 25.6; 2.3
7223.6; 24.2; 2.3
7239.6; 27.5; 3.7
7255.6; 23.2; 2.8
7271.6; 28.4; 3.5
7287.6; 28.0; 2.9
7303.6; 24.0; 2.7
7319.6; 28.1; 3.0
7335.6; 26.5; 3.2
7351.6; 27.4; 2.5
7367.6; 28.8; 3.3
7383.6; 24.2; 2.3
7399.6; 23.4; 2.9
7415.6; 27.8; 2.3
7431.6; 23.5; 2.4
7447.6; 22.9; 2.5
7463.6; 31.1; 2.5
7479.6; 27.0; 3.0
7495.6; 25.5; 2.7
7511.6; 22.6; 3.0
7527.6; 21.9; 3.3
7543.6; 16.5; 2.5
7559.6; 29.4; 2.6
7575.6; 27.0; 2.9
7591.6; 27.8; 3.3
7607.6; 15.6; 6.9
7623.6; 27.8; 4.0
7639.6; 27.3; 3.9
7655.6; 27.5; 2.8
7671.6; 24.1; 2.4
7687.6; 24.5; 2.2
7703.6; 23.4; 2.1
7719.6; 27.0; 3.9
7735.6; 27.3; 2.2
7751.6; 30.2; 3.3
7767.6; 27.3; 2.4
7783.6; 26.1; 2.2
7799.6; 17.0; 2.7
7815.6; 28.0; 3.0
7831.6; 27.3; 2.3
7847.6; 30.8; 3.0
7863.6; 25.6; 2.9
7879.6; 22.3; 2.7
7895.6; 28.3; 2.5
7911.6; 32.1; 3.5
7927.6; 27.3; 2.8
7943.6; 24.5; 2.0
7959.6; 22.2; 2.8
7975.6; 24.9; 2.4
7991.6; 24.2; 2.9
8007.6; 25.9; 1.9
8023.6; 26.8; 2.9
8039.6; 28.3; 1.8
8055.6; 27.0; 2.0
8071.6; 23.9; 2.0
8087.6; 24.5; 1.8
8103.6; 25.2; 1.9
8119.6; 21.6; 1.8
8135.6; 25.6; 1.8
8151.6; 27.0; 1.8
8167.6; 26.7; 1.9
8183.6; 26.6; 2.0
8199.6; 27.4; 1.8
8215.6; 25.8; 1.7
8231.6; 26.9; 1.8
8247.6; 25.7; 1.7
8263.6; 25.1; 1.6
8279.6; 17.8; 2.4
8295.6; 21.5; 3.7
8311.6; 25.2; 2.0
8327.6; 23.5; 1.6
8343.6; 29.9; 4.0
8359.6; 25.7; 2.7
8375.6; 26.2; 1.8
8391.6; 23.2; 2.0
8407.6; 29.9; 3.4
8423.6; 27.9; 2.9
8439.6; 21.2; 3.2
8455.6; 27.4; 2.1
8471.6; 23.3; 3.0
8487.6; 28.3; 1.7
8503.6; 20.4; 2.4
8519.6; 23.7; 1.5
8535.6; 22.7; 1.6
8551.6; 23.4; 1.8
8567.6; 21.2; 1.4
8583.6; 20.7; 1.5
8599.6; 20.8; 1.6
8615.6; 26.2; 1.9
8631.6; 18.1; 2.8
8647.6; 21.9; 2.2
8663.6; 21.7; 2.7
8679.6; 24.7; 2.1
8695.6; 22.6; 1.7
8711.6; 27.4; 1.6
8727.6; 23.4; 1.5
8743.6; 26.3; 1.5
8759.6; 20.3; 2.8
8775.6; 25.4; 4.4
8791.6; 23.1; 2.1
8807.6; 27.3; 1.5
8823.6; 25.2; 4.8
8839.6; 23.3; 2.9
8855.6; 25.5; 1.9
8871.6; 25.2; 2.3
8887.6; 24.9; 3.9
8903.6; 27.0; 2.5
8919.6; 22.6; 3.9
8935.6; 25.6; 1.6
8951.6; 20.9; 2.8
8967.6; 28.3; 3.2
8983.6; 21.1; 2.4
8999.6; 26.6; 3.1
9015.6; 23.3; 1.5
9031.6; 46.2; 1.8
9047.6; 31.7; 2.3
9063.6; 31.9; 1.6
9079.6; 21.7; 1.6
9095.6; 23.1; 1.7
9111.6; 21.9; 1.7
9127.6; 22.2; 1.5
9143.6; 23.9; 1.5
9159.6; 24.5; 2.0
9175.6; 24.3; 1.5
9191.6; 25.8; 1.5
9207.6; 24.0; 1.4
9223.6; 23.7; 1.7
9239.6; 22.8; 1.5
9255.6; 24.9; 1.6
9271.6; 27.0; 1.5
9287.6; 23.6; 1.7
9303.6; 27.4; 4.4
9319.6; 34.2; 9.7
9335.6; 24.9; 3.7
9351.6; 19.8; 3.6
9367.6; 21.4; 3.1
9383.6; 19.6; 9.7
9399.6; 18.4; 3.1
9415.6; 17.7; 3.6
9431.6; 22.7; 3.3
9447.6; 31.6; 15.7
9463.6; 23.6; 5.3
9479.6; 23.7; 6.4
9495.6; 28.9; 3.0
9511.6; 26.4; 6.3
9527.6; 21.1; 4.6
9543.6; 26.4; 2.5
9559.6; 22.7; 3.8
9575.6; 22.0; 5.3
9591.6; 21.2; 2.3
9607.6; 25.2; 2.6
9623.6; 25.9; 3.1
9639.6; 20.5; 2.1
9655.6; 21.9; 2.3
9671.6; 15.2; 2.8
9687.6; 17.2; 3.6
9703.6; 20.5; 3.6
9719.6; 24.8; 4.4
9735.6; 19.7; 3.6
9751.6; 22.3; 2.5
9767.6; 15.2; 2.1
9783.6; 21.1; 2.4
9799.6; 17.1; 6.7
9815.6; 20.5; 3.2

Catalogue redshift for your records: 0.377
